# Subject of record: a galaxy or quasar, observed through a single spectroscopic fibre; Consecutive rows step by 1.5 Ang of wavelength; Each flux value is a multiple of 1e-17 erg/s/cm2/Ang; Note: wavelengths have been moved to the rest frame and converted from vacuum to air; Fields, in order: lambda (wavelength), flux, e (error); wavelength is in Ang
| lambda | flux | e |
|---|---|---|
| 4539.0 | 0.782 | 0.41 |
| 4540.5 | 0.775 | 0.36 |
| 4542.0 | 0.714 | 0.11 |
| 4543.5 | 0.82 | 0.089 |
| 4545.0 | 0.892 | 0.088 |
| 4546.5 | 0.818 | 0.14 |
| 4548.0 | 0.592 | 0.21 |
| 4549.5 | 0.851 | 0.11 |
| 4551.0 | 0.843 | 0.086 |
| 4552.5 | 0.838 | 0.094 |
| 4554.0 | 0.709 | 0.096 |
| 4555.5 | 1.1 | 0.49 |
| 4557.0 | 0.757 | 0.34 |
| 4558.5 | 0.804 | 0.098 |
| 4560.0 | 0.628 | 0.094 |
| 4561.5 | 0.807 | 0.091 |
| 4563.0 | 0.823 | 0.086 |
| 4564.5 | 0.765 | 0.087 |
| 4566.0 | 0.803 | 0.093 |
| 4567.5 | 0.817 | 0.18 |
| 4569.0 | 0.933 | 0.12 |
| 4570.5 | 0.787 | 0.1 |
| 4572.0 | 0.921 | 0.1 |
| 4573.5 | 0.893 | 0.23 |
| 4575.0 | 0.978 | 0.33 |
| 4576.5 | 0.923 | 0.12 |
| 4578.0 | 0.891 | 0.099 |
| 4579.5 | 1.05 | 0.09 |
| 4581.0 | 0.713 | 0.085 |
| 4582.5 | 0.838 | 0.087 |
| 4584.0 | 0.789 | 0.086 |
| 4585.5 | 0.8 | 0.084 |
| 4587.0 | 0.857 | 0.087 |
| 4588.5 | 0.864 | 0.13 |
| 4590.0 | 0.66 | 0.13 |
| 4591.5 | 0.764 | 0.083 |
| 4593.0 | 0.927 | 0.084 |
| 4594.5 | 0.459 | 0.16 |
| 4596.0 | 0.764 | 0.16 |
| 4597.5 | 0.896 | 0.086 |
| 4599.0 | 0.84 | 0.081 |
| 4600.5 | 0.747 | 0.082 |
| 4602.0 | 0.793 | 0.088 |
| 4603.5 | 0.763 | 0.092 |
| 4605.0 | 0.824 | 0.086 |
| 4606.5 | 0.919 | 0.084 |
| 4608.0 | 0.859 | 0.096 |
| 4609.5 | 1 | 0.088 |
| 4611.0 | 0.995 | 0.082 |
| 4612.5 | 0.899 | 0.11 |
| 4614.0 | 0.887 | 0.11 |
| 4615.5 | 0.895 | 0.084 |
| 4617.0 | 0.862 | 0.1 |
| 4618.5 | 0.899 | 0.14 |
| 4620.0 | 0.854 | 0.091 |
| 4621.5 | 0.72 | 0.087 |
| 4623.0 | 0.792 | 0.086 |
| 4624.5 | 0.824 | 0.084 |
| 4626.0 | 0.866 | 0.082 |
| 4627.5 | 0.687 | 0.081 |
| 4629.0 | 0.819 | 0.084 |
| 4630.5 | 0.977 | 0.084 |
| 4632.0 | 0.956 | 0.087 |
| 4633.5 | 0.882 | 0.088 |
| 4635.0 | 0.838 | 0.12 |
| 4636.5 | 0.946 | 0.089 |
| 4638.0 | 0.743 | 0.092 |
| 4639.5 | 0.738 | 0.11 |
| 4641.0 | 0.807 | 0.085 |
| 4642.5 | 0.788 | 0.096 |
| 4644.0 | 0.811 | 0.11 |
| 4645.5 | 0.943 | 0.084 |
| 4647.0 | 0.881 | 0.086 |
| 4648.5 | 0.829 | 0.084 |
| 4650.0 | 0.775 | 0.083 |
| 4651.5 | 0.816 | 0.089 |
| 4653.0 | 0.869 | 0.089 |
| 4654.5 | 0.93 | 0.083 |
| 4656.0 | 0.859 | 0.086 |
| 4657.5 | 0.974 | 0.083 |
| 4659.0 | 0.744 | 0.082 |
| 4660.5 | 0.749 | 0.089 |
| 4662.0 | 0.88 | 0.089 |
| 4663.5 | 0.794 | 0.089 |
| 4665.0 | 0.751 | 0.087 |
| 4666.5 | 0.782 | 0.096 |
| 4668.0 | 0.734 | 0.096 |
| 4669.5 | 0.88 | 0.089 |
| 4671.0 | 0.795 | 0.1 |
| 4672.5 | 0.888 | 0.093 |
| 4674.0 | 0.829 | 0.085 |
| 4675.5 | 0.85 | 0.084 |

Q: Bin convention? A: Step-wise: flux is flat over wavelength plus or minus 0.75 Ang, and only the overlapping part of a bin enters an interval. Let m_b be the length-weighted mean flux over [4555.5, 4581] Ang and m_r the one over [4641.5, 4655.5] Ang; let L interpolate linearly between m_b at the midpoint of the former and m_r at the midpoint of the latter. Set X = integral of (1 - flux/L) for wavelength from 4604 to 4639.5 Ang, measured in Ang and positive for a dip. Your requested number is -0.58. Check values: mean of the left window 0.852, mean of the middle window 0.864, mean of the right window 0.849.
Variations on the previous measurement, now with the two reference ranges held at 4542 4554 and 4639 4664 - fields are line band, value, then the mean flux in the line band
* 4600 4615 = -1.0 Ang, 0.871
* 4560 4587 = -1.4 Ang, 0.849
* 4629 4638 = -0.7 Ang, 0.897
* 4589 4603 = 0.9 Ang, 0.763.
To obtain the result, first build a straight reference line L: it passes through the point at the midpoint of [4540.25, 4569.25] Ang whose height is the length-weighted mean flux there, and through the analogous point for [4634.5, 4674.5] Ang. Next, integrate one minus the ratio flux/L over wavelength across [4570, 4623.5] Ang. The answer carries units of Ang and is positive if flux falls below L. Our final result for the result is -1.9 Ang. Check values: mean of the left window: 0.803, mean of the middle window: 0.843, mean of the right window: 0.829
